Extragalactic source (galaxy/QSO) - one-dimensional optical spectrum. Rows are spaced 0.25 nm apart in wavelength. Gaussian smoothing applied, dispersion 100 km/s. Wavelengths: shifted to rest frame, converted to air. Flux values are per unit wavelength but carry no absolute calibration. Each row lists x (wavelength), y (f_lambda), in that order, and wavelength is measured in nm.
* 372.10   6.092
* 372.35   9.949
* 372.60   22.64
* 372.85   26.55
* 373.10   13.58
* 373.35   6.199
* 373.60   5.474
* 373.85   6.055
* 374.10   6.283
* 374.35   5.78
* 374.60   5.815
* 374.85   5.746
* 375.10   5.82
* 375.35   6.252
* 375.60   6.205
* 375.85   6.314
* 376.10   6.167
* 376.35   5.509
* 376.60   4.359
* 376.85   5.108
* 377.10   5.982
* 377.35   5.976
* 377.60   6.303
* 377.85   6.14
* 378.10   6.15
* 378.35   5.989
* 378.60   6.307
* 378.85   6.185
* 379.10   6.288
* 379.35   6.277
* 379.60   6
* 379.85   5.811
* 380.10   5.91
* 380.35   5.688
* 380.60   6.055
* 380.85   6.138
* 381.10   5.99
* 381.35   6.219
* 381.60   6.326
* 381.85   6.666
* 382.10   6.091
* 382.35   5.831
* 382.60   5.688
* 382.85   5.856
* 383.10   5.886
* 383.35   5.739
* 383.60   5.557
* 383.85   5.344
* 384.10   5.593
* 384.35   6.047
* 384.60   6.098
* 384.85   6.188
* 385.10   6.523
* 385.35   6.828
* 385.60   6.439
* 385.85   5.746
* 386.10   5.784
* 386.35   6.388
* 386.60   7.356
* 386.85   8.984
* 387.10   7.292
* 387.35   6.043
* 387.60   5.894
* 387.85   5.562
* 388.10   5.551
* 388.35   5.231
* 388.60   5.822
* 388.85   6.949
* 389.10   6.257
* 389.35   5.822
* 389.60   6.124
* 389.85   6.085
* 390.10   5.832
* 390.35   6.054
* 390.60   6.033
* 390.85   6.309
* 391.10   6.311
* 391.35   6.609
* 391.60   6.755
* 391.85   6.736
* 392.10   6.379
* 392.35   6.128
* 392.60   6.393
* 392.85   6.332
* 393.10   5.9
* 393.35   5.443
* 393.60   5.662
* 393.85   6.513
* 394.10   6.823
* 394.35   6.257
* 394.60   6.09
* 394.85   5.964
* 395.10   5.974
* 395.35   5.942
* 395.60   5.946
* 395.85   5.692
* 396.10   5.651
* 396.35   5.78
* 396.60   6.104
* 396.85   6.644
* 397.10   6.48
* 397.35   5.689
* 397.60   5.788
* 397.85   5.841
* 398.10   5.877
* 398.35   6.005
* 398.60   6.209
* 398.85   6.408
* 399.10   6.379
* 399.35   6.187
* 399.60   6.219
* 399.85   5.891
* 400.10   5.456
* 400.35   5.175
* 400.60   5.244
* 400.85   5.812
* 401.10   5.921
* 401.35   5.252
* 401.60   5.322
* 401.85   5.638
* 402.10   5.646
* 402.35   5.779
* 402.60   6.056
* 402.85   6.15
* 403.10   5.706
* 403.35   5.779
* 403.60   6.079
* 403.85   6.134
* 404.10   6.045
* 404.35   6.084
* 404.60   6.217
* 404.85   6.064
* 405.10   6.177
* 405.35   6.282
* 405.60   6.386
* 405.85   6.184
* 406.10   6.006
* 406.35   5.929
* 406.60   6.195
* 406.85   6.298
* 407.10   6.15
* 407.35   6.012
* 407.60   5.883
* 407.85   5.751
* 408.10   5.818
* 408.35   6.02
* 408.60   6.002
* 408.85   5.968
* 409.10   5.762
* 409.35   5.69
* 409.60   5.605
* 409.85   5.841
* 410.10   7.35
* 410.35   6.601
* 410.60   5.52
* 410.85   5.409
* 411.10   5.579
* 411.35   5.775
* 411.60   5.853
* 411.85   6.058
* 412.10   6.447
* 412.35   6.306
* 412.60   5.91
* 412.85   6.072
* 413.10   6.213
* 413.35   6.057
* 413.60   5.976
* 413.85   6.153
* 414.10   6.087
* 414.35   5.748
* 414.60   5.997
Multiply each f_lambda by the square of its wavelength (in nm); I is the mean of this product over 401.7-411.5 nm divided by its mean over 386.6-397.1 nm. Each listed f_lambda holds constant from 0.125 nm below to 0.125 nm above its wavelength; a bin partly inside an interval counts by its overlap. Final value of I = 1.0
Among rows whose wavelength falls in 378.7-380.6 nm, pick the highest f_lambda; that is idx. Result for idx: 6.288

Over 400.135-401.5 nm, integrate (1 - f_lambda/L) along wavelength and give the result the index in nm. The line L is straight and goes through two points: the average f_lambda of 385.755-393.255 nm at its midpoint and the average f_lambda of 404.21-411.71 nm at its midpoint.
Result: 0.14 nm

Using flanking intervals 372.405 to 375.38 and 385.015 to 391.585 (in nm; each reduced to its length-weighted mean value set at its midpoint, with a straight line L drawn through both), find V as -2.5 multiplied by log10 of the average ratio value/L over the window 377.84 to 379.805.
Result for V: 0.36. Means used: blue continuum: 9.8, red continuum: 6.31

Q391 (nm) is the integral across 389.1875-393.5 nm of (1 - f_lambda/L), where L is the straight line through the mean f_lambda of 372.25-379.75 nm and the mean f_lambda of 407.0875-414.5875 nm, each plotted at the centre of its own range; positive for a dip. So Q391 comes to 0.43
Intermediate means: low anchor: 7.57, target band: 6.19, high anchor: 5.98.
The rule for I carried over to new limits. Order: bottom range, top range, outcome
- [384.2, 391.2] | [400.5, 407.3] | 1.03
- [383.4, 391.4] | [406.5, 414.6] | 1.09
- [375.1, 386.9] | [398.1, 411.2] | 1.10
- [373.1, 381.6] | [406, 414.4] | 1.17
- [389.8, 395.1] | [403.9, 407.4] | 1.06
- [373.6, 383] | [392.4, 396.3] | 1.10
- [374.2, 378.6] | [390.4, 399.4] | 1.15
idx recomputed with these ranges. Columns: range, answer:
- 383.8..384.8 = 6.098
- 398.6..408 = 6.408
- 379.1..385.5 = 6.828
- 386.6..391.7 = 8.984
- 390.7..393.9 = 6.755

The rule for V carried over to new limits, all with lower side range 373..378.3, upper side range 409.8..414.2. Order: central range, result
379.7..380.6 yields 0.063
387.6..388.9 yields 0.072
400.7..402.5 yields 0.090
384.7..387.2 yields -0.096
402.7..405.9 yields 0.001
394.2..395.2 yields 0.008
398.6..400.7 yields 0.040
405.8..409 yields 0.014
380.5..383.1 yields 0.019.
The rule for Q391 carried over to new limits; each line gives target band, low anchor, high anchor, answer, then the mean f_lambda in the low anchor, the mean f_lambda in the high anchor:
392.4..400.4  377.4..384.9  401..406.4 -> -0.085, 6.01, 5.95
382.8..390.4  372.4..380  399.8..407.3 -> 0.780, 7.46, 5.9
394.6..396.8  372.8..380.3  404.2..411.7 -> 0.124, 6.68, 6.01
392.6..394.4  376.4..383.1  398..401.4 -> -0.074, 5.97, 5.87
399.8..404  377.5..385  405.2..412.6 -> 0.218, 6.01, 6.02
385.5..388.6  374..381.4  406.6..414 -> -0.189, 5.96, 6.01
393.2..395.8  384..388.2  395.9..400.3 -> 0.032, 6.38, 6.02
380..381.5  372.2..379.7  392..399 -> 0.250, 7.58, 6.07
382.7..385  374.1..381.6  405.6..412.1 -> 0.057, 5.96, 5.99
